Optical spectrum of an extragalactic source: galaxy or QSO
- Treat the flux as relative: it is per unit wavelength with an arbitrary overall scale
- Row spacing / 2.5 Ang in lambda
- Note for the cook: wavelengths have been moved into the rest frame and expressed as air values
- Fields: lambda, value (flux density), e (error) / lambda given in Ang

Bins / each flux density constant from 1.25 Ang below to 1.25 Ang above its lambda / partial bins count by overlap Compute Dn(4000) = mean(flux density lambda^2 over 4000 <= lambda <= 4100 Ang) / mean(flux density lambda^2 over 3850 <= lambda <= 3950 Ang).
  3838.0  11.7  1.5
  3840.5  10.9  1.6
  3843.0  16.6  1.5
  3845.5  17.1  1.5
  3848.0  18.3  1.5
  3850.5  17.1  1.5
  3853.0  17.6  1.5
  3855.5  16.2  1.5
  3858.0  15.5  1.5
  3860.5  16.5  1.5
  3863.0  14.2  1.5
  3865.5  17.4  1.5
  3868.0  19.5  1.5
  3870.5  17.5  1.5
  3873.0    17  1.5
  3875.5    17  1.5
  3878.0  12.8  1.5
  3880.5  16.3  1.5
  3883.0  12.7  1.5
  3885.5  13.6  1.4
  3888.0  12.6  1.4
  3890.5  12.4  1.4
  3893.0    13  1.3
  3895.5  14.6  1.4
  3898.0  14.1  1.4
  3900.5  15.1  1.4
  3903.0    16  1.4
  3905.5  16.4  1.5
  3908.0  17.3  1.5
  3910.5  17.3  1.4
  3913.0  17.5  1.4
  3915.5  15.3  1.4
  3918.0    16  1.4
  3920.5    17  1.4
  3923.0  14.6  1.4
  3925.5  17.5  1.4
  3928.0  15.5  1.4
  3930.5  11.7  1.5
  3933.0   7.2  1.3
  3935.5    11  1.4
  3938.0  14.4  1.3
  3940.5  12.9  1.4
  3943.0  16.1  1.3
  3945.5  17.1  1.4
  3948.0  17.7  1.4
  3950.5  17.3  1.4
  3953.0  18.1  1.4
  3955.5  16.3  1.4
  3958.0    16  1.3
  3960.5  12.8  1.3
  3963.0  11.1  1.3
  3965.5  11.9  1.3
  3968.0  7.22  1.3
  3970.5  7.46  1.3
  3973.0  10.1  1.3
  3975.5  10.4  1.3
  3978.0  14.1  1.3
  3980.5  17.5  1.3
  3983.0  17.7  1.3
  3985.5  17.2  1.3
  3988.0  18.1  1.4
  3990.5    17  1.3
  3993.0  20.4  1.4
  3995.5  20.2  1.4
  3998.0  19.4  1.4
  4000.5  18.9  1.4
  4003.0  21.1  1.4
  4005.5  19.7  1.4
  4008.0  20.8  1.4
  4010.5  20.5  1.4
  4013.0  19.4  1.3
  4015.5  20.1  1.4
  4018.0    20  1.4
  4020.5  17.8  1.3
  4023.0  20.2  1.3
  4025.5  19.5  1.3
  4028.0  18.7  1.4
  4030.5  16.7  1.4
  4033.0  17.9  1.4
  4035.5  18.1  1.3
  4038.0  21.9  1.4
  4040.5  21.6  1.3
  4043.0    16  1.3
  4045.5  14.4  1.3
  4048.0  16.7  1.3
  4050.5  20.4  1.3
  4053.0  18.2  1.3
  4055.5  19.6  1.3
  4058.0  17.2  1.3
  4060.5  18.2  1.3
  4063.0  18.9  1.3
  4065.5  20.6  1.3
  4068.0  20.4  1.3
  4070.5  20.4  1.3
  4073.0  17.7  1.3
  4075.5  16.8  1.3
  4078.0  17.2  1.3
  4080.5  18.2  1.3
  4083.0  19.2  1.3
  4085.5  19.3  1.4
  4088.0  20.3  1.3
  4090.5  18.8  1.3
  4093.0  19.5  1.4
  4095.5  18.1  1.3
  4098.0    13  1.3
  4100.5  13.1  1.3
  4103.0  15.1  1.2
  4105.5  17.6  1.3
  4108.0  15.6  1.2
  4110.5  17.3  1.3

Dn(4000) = 1.32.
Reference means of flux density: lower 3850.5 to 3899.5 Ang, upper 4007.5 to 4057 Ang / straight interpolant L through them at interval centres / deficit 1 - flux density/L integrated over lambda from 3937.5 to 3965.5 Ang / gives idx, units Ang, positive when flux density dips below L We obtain 2.9 Ang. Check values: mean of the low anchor 15.3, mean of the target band 15.3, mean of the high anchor 18.9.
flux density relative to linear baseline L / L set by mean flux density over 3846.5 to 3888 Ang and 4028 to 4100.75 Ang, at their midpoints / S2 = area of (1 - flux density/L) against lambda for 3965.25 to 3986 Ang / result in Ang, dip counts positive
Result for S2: 5.8 Ang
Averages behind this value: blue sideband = 16.1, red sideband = 18.3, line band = 12.5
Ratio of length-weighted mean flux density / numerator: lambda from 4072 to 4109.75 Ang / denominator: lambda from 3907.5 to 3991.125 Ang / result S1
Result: 1.19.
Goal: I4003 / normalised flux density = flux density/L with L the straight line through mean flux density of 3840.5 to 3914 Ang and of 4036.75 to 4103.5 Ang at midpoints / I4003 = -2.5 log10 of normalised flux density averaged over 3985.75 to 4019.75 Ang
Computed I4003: -0.13 mag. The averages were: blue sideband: 15.7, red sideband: 18.2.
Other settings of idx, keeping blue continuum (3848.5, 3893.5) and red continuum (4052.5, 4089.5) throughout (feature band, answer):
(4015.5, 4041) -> -1.5 Ang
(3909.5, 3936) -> 2.8 Ang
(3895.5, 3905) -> 0.6 Ang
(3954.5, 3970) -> 4.4 Ang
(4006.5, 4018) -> -1.5 Ang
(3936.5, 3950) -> 0.9 Ang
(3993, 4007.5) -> -1.9 Ang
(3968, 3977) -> 4.2 Ang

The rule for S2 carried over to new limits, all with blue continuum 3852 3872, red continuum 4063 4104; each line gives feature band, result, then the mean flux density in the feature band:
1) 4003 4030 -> -3.06 Ang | 19.7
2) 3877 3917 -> 5.09 Ang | 14.8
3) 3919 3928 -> 0.47 Ang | 16.2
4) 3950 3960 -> 0.42 Ang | 16.6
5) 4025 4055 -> -0.95 Ang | 18.3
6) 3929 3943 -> 4.30 Ang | 11.9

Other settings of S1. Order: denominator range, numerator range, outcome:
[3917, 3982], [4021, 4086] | 1.35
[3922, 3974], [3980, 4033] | 1.41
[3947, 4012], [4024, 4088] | 1.15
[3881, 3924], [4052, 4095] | 1.25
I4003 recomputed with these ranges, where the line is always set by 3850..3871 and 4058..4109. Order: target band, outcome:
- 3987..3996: -0.084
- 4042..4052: 0.049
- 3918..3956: 0.150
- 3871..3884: 0.104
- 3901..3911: 0.028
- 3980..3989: -0.013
